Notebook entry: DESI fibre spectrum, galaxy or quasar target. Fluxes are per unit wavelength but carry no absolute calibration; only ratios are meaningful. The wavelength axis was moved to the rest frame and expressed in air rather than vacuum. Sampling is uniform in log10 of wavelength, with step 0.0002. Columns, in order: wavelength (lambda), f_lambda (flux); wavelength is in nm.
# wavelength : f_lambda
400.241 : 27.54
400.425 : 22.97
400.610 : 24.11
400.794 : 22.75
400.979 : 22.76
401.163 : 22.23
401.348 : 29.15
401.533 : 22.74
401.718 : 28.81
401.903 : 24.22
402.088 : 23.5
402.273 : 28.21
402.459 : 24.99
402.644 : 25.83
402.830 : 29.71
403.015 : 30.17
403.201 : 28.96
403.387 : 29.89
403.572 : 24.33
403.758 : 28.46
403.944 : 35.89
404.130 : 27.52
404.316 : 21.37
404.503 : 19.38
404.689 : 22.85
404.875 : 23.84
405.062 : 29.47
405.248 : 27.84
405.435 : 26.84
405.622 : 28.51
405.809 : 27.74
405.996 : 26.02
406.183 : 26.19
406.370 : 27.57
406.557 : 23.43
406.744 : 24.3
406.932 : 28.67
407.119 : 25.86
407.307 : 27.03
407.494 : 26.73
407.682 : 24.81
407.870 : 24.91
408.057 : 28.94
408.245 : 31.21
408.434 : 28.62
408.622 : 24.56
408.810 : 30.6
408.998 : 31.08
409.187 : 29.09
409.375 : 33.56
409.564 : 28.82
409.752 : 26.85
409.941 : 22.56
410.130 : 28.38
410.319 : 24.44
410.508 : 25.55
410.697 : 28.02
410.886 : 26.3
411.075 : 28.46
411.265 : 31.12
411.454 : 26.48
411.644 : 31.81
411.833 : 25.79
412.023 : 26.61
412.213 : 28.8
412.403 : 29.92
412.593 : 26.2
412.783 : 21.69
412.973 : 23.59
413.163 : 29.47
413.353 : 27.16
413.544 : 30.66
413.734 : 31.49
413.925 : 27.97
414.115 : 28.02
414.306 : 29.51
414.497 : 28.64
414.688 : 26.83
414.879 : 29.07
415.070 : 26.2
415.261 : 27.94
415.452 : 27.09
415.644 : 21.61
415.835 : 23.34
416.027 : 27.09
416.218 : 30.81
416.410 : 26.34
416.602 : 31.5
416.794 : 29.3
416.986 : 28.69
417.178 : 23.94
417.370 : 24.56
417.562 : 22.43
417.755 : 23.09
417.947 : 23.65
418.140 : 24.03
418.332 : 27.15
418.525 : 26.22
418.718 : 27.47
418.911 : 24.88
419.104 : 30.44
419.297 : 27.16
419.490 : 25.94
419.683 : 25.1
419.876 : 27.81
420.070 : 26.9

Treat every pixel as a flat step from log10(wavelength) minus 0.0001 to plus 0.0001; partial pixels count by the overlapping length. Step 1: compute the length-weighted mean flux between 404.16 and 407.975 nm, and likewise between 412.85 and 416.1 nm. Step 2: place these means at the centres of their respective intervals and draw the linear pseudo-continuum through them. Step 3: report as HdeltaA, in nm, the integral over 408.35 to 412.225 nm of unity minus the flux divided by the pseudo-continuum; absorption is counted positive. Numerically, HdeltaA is -0.21 nm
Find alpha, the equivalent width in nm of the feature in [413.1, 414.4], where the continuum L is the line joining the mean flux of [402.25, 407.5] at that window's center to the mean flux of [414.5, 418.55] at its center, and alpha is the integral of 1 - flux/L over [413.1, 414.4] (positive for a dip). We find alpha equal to -0.14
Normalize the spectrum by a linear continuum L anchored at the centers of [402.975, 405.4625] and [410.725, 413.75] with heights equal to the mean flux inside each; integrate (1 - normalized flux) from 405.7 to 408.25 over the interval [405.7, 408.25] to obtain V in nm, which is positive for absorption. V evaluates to 0.06 nm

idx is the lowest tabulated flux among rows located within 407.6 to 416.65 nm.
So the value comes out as 21.61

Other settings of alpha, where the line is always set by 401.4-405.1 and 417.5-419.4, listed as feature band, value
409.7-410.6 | 0.02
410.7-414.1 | -0.24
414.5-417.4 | -0.14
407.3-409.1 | -0.11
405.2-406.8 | -0.01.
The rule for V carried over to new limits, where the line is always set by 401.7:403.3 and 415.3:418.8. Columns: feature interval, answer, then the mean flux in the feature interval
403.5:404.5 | 0.00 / 26.8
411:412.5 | -0.13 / 28.6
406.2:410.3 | -0.12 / 27.4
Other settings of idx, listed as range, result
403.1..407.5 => 19.38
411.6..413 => 21.69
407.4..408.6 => 24.81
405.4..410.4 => 22.56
